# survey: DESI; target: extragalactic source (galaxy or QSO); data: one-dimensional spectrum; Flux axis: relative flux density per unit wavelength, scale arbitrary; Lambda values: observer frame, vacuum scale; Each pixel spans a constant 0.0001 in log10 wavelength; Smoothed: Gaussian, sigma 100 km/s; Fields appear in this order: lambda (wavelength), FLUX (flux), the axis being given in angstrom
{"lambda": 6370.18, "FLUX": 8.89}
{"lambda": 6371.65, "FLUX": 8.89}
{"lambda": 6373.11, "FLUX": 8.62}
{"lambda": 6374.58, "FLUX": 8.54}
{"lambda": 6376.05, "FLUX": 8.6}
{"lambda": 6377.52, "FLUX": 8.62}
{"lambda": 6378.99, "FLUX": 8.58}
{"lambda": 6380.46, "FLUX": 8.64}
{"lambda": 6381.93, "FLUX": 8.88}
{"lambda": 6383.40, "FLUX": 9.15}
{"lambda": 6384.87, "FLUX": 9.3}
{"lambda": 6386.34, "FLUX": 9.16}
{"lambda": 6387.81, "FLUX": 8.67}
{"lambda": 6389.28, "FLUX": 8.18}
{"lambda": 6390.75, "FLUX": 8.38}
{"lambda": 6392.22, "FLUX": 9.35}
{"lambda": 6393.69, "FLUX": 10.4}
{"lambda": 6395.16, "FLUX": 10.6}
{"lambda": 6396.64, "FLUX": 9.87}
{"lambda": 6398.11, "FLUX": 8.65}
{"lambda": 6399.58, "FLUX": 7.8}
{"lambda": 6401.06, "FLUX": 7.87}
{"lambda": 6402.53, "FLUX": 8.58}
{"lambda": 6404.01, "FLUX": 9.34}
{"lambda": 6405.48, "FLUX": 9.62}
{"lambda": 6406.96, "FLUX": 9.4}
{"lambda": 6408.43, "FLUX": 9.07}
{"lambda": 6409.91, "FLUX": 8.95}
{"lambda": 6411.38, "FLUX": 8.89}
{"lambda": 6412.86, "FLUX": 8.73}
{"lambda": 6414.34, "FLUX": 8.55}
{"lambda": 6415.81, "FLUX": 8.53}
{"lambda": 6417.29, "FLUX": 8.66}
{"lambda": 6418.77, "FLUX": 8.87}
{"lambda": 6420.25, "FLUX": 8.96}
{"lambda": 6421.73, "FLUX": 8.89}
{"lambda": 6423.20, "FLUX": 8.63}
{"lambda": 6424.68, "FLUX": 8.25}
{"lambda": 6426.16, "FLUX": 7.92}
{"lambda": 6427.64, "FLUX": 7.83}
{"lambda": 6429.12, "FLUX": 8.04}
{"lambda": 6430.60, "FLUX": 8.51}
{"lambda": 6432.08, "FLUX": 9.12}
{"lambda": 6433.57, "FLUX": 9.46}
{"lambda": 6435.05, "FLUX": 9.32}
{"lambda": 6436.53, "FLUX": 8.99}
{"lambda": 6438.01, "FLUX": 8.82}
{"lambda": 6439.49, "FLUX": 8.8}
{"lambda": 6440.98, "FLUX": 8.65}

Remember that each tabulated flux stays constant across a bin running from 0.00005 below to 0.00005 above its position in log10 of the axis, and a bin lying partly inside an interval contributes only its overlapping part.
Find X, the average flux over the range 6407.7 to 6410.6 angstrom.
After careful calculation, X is 9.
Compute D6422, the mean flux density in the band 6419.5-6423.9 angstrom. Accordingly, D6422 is 8.84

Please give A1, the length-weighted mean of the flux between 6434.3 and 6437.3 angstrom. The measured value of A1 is 9.17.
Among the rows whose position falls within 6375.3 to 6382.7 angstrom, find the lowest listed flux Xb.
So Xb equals 8.58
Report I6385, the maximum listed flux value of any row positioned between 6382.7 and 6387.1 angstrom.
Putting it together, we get 9.3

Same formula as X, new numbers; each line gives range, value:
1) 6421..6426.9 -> 8.43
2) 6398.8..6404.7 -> 8.39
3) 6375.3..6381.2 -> 8.6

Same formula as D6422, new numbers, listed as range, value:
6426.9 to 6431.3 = 8.12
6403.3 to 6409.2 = 9.36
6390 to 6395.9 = 9.68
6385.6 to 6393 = 8.77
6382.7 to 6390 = 8.89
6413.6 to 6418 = 8.59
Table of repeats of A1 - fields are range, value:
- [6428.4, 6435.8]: 8.89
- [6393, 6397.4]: 10.3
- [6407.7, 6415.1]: 8.84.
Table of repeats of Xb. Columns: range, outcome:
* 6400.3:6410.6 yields 7.87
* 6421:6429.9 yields 7.83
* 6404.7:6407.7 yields 9.4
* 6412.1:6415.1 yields 8.55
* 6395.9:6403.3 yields 7.8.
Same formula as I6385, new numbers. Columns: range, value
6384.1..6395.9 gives 10.6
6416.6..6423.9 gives 8.96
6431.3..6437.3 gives 9.46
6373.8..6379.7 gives 8.62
